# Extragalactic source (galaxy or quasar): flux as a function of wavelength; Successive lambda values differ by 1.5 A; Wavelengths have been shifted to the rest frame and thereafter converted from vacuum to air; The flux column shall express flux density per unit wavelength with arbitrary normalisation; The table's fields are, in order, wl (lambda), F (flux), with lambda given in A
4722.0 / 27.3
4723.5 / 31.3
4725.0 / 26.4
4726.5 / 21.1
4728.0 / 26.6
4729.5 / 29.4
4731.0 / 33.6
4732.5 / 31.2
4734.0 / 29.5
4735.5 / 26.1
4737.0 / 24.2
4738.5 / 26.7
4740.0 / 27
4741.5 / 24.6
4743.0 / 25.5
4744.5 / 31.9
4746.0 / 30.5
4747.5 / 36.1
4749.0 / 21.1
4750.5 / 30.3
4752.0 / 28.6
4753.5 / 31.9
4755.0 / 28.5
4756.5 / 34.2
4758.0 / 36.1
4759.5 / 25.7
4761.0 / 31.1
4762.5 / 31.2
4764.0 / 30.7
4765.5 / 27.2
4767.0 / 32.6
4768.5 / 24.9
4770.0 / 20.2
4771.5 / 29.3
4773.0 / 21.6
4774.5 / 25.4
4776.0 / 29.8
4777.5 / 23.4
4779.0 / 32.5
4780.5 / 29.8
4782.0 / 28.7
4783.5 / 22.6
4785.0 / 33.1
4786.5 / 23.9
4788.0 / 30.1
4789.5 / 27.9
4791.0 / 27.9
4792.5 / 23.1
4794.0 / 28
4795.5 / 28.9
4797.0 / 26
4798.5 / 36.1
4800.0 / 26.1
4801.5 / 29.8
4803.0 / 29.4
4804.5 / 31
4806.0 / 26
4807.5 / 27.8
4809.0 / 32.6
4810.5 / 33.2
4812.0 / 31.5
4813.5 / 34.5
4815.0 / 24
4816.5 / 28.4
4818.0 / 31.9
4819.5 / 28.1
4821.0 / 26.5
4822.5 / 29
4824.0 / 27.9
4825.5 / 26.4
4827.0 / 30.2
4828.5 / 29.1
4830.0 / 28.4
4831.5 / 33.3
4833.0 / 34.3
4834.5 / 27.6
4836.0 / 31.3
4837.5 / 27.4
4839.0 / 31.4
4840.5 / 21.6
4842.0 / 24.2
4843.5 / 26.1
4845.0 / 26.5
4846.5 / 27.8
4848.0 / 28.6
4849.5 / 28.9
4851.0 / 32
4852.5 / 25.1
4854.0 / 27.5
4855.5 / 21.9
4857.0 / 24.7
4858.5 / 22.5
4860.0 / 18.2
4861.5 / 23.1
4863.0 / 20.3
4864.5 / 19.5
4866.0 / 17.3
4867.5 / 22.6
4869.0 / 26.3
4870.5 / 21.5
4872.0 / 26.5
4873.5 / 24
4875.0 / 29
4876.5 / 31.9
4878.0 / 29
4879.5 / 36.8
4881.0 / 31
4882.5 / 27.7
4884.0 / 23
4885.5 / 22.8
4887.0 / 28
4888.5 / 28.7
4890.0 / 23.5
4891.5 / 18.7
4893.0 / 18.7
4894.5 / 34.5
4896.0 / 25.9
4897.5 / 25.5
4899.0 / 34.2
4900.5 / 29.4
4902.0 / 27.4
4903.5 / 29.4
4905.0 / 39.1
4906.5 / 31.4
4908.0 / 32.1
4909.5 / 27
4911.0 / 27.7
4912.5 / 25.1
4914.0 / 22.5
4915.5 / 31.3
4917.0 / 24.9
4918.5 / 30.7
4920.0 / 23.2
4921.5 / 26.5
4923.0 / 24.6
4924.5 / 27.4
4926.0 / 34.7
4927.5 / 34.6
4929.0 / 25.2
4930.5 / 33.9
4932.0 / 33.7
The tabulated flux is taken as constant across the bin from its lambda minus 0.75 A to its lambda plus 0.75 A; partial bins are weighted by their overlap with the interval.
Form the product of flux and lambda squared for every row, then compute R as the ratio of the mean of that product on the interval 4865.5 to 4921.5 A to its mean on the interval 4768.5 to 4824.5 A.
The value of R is 1.01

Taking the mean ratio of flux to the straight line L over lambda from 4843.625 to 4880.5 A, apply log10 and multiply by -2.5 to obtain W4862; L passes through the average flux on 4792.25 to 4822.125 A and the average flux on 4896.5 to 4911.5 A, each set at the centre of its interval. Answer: 0.17 mag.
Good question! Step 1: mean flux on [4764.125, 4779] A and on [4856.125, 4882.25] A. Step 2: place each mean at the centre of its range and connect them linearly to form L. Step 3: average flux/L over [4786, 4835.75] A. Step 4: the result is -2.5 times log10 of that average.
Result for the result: -0.13 mag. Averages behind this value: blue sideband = 26.6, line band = 29.1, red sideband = 25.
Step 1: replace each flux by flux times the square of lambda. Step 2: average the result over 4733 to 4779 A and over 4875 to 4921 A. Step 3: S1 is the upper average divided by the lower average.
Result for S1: 1.1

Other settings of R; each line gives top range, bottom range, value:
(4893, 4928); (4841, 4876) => 1.20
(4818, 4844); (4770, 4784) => 1.09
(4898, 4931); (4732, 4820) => 1.08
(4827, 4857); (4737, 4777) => 1.02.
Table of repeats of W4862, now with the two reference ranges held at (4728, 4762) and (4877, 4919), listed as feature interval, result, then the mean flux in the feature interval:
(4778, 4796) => 0.04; 28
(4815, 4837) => -0.02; 29.2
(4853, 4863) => 0.24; 22.8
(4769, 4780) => 0.11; 26.1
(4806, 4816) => -0.05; 30.2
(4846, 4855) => 0.01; 28.2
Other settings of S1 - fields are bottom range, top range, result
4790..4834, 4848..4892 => 0.89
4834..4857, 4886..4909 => 1.07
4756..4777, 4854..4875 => 0.83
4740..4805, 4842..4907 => 0.97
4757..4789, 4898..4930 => 1.09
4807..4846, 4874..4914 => 1.00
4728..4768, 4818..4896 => 0.95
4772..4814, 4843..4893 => 0.92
